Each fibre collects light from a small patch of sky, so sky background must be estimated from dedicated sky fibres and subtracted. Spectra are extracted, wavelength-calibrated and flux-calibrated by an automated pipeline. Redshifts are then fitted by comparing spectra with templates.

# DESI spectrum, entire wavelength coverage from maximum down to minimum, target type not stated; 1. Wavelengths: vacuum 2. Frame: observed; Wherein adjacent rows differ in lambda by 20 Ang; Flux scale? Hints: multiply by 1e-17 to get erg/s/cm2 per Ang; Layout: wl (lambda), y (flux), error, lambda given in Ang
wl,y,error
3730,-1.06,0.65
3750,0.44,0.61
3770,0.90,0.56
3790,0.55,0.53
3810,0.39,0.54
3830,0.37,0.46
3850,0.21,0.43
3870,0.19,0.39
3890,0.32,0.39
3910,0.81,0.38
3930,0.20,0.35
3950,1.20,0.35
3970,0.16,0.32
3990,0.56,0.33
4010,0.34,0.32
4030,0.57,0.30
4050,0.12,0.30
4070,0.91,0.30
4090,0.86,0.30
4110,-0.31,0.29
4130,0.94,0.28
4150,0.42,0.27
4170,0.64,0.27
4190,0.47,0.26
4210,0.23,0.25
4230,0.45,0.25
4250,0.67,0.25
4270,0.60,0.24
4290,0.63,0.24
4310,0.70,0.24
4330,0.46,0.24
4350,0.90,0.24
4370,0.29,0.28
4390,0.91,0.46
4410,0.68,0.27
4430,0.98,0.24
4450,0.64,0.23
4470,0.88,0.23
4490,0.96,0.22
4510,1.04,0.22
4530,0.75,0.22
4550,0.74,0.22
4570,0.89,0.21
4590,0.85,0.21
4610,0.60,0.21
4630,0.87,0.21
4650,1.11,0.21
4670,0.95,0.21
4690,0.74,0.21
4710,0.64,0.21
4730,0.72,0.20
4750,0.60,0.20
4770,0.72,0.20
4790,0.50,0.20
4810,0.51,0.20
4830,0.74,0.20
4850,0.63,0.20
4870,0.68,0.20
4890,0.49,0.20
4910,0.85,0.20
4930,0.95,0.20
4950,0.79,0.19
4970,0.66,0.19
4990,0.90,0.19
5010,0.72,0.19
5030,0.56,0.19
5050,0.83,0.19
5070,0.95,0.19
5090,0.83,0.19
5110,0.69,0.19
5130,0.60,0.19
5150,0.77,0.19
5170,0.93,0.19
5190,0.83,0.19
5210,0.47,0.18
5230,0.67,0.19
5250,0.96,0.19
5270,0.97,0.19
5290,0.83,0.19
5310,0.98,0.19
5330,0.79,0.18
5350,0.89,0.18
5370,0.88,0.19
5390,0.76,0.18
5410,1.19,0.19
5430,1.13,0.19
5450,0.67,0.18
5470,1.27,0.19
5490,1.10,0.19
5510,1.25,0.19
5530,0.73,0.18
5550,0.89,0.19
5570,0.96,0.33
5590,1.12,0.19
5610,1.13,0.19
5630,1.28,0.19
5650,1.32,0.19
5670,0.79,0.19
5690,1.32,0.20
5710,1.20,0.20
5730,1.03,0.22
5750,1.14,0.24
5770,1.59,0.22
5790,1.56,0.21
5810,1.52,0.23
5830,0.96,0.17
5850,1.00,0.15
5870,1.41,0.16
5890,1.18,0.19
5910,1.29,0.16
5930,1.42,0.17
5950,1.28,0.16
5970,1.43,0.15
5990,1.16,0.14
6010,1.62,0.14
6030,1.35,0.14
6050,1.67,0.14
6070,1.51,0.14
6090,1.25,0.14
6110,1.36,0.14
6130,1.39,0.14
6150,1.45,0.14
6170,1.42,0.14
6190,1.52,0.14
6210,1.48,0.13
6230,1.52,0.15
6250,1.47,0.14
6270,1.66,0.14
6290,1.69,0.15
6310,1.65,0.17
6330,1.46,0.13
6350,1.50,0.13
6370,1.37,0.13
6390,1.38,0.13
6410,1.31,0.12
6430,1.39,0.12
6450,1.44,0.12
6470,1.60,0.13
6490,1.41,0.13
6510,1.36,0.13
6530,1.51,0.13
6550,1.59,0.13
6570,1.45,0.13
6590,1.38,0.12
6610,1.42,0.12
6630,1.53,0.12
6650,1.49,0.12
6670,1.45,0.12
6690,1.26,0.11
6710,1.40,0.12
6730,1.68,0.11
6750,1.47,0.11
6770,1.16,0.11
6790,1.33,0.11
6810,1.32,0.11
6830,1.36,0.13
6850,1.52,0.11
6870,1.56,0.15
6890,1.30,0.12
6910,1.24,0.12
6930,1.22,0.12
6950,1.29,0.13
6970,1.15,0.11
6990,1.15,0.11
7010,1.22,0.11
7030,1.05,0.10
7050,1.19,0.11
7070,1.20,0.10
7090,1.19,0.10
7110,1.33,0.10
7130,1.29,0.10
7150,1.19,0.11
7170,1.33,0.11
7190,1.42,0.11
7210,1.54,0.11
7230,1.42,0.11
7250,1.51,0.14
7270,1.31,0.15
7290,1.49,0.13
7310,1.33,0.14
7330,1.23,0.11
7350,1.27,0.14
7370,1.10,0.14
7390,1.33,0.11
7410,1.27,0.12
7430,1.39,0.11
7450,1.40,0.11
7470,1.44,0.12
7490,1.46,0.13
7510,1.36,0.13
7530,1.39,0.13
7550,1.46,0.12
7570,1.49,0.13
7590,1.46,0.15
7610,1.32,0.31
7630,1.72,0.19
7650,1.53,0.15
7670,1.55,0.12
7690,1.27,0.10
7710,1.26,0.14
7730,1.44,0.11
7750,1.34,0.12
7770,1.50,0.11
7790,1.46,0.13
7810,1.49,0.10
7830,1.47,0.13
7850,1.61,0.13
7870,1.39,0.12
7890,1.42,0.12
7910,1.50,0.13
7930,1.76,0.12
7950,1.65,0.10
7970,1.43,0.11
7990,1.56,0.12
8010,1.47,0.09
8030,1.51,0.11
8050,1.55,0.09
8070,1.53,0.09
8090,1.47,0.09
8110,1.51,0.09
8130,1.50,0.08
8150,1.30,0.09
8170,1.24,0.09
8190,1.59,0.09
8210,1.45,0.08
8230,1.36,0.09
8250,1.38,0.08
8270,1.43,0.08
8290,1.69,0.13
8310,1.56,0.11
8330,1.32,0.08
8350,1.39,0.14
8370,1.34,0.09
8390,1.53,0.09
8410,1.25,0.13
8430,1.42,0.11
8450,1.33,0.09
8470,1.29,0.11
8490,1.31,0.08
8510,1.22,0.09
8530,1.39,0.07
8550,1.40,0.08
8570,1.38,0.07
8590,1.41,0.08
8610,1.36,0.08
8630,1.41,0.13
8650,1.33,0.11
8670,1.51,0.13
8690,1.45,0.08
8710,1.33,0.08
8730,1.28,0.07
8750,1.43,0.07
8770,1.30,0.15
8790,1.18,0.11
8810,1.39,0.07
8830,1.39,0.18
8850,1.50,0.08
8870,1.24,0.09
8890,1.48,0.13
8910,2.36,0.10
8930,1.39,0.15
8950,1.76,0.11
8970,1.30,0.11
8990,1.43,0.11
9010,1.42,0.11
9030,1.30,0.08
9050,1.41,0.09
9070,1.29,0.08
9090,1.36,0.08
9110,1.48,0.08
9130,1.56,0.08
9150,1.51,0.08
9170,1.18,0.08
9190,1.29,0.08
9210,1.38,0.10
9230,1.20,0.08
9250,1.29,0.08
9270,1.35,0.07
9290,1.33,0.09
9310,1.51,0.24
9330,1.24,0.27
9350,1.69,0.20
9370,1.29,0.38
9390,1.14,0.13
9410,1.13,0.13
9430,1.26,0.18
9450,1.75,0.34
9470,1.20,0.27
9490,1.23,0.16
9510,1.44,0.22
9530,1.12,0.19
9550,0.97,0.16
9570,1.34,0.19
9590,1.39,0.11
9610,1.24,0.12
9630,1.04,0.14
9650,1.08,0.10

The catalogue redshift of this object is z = 0.358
